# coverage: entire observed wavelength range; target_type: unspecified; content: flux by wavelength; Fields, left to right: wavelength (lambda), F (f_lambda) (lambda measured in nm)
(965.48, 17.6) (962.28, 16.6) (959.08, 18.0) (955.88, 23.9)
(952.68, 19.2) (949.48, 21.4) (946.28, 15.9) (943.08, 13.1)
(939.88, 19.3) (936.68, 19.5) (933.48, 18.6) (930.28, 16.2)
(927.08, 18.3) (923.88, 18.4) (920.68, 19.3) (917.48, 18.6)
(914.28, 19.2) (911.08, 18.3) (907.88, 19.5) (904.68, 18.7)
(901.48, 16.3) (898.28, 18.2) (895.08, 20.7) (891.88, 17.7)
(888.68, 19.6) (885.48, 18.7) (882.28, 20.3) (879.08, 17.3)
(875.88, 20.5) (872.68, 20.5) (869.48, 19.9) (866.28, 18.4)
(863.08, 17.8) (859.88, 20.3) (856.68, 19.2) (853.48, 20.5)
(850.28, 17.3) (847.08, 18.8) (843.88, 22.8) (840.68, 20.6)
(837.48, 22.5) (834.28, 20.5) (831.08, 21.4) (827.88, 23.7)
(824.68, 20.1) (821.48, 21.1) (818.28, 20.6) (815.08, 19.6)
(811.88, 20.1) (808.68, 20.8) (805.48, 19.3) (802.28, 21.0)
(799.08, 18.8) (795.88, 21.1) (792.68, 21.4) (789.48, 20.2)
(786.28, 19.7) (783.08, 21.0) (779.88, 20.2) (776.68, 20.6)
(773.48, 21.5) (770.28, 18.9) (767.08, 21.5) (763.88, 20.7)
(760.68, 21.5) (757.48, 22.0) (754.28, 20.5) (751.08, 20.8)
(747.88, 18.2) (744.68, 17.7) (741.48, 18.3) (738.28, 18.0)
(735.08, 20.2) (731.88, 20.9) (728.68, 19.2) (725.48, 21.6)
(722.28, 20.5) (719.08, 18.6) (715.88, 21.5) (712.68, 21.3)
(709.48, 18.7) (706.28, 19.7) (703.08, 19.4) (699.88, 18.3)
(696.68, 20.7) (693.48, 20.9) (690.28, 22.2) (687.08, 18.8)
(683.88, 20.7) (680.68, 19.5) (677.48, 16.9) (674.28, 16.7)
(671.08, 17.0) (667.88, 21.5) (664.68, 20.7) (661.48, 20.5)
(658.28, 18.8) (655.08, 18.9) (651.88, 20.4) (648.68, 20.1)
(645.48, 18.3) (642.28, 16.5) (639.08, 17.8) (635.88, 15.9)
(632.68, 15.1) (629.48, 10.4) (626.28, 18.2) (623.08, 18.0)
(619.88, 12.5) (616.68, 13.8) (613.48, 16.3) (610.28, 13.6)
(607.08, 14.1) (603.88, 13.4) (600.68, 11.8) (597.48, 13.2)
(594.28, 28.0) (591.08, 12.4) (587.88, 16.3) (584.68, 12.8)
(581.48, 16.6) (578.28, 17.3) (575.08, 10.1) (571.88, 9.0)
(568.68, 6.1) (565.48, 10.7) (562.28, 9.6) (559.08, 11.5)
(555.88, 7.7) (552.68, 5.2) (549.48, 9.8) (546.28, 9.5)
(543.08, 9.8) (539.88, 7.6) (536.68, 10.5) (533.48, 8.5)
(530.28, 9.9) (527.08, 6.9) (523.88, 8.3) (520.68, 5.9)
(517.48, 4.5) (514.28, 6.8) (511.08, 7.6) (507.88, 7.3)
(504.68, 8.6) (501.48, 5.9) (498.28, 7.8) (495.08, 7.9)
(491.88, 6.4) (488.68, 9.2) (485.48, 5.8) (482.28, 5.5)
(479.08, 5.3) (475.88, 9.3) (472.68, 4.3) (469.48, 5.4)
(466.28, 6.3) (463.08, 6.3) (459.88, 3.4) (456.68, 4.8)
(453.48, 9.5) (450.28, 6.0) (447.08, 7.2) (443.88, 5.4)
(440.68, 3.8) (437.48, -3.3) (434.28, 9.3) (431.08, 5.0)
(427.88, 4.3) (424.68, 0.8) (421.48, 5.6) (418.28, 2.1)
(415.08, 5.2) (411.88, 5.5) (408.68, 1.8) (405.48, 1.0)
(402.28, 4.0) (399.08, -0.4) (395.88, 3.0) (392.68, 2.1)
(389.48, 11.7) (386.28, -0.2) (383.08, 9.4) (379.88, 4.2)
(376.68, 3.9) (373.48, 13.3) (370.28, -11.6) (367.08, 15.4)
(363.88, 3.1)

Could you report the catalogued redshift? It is 0.44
